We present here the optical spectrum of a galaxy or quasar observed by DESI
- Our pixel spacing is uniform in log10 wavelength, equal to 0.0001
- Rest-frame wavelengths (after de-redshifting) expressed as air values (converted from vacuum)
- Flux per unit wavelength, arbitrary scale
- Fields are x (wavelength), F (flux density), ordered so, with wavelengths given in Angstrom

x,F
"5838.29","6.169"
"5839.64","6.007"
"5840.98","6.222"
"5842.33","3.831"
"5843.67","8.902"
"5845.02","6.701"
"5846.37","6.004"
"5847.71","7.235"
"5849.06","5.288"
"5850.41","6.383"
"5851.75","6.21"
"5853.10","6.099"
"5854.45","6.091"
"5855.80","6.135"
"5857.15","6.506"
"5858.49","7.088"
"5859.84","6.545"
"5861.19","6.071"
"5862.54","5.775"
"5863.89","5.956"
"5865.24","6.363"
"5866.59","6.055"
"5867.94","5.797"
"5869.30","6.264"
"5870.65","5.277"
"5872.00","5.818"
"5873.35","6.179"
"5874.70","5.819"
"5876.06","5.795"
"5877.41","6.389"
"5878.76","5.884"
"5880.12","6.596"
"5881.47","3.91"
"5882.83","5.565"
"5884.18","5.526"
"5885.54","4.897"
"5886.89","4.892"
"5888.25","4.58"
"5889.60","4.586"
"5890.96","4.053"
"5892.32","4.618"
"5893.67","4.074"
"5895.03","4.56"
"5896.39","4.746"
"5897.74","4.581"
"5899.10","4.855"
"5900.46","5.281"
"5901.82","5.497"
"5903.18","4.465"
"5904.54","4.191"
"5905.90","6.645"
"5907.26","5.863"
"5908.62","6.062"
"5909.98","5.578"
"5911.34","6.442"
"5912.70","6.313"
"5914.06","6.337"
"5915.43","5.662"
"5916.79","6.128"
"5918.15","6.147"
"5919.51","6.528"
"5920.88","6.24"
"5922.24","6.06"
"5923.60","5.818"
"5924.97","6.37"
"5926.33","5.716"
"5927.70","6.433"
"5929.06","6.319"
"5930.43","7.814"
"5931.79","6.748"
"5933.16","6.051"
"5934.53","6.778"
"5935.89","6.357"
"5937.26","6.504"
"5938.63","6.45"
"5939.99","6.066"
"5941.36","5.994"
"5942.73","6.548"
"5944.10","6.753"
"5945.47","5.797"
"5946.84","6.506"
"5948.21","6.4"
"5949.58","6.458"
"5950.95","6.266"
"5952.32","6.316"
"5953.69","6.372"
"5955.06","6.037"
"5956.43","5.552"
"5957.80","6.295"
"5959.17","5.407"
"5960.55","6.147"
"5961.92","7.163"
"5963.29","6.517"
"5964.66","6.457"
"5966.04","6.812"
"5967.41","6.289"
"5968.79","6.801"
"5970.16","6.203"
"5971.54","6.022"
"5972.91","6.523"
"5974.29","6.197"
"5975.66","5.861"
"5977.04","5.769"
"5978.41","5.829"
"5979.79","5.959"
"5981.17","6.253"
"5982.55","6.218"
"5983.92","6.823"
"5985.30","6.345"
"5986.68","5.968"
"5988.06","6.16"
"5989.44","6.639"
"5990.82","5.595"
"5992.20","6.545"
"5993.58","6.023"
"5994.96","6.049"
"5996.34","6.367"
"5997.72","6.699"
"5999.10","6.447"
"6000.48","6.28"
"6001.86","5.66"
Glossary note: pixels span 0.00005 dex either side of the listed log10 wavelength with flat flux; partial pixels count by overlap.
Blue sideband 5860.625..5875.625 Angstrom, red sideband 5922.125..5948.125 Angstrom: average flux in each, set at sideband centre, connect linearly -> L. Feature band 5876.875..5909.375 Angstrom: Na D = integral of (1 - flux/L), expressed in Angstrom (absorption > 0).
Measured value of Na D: 5.4 Angstrom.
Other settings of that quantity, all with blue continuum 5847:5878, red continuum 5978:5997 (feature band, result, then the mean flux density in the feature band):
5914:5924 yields 0.1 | 6.11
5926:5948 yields -0.9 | 6.44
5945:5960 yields 0.1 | 6.13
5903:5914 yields 0.7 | 5.79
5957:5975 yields -0.5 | 6.37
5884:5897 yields 3.2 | 4.62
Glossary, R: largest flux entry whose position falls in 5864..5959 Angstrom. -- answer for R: 7.814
